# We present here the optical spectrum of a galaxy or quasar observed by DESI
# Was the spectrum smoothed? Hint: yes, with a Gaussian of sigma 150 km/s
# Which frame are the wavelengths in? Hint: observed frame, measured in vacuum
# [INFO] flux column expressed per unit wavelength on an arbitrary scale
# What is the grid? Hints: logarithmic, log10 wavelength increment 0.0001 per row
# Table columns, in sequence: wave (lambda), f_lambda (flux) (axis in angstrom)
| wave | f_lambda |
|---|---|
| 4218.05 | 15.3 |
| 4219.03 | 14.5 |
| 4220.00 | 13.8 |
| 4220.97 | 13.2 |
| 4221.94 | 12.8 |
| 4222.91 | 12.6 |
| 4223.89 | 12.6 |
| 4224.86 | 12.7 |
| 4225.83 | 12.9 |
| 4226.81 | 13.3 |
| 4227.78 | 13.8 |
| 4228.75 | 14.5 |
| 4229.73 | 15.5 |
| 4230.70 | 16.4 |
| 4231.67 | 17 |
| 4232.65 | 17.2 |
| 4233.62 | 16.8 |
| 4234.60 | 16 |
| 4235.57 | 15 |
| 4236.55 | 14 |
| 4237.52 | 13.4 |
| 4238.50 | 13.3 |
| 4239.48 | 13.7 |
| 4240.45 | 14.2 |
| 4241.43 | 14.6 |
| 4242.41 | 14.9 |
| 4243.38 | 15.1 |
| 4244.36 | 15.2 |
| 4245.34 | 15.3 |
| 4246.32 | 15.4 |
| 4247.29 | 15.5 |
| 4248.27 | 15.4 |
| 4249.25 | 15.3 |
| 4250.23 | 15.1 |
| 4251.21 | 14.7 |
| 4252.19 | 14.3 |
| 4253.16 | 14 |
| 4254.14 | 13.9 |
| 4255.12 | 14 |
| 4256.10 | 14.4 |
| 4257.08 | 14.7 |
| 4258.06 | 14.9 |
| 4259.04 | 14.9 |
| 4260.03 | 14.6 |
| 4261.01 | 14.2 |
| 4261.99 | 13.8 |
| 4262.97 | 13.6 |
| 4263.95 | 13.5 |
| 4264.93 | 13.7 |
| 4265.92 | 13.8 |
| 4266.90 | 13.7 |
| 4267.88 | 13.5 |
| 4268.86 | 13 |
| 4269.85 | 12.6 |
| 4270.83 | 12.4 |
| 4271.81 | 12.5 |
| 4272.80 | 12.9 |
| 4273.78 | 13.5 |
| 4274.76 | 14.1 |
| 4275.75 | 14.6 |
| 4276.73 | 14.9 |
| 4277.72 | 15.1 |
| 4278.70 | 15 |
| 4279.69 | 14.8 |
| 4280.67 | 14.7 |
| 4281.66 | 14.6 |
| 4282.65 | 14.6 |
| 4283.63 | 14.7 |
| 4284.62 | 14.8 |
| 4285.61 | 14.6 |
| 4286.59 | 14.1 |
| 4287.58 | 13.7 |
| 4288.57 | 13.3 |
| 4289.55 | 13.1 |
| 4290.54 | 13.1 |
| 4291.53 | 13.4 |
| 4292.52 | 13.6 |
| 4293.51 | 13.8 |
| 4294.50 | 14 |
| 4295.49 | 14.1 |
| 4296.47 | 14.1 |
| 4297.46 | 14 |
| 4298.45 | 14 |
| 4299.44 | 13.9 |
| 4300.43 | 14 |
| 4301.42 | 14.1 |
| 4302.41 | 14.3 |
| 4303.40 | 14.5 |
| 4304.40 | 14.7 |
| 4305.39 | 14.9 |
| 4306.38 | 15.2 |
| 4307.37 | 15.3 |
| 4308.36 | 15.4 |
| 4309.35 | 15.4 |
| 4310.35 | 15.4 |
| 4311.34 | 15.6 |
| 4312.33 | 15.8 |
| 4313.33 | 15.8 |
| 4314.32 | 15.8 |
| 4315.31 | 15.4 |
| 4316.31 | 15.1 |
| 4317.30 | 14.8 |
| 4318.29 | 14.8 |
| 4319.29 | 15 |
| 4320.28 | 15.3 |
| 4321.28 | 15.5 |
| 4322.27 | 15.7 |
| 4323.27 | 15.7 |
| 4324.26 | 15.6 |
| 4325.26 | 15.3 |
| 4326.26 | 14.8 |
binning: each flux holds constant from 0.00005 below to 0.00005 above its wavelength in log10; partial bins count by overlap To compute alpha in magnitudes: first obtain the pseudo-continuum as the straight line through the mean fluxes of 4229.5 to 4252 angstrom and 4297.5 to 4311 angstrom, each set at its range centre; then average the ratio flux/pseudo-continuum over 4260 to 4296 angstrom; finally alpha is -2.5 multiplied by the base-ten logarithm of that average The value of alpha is 0.07 mag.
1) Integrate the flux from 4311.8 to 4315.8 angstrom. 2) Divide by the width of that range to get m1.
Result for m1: 15.7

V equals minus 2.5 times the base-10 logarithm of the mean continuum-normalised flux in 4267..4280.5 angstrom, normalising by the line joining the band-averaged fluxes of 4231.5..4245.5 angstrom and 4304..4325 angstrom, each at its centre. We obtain 0.10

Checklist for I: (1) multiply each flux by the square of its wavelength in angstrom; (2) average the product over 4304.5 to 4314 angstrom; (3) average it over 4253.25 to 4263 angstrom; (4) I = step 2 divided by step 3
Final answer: 1.1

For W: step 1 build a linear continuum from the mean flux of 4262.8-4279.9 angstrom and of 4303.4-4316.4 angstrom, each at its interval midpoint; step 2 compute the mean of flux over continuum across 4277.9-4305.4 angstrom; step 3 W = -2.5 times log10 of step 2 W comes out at 0.03 mag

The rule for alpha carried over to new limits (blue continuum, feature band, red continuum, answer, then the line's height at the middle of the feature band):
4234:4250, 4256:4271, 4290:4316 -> 0.067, 14.7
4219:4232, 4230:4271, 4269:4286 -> -0.042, 14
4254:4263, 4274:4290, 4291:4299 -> -0.028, 14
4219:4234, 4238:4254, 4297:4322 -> -0.018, 14.5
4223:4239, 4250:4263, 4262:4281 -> -0.023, 14.1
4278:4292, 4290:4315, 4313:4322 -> 0.017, 14.8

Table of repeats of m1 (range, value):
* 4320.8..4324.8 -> 15.6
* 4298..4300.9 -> 14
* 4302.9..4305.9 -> 14.7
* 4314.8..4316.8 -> 15.2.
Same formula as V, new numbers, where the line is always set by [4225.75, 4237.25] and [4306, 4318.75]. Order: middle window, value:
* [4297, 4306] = 0.08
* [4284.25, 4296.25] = 0.11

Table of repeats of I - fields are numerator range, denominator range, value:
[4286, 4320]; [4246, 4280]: 1.04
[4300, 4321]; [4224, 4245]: 1.06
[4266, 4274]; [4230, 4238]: 0.84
